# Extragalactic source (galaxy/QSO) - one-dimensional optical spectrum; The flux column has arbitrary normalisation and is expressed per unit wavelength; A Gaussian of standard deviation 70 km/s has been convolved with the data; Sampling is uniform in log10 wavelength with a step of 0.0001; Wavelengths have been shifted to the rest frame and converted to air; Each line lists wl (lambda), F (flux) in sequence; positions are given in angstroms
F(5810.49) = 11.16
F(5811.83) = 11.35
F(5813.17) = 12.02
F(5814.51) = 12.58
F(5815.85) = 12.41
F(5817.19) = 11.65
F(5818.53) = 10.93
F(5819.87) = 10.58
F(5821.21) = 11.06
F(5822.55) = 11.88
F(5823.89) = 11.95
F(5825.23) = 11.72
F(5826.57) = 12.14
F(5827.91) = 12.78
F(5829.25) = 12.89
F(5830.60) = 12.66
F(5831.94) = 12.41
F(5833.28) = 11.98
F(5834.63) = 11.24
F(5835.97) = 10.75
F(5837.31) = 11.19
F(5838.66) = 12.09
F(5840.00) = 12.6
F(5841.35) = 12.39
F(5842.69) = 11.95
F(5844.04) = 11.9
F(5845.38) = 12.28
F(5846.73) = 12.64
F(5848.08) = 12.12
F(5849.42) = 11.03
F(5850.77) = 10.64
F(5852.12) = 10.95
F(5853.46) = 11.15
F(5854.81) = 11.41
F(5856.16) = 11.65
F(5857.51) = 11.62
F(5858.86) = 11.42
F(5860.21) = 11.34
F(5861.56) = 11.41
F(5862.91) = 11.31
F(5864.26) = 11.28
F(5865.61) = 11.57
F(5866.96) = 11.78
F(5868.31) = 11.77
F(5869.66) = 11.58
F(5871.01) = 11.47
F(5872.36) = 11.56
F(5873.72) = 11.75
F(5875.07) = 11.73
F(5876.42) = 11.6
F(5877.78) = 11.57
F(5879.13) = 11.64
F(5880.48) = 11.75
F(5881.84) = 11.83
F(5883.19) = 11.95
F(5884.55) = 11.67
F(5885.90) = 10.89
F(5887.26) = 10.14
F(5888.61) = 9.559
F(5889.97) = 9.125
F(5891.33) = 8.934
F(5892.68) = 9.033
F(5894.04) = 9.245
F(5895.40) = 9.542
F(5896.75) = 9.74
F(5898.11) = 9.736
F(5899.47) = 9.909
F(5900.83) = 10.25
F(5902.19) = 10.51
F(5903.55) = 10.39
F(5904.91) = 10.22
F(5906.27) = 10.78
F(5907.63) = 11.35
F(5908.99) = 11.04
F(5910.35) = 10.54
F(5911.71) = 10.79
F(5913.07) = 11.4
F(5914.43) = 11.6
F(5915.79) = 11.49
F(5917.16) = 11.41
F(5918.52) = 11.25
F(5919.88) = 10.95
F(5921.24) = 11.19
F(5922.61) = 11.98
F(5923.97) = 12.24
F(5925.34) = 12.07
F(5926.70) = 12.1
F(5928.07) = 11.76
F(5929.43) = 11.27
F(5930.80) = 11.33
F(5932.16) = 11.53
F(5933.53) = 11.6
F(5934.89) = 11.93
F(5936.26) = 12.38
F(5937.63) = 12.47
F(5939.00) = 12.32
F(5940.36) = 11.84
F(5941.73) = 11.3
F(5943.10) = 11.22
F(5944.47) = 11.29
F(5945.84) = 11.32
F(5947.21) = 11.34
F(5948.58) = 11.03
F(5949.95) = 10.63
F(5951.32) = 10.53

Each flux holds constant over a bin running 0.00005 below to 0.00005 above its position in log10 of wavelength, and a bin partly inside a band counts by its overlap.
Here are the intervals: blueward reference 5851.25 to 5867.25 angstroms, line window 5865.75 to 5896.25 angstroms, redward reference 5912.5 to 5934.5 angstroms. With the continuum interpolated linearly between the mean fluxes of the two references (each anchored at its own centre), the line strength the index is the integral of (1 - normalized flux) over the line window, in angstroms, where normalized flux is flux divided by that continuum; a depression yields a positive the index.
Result 1.42 angstroms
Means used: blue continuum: 11.4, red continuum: 11.6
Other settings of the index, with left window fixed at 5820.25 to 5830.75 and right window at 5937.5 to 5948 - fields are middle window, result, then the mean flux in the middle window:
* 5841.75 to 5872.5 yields 1.0 angstroms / 11.6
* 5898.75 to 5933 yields 1.5 angstroms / 11.2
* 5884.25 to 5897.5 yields 2.3 angstroms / 9.74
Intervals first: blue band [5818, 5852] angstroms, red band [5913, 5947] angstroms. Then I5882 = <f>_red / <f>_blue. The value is 1.0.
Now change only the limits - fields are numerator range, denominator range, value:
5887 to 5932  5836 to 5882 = 0.92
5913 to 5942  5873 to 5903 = 1.11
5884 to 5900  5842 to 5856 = 0.84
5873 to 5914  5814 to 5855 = 0.90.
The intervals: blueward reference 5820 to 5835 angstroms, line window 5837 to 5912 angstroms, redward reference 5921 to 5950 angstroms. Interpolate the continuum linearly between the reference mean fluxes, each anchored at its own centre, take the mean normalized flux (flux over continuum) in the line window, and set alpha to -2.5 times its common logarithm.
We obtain 0.07 mag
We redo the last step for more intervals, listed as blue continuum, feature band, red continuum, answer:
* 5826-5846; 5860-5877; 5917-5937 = 0.04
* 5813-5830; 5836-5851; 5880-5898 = -0.05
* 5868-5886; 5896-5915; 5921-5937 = 0.11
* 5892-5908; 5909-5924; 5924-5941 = -0.03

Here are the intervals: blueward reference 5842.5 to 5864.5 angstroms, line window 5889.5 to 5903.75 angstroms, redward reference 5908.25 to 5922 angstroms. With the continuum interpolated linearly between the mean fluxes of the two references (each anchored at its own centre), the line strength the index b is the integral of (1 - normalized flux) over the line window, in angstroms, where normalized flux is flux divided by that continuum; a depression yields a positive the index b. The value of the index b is 2.05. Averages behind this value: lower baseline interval 11.5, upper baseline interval 11.2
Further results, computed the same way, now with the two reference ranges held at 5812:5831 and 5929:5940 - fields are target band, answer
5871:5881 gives 0.2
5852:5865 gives 0.6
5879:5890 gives 0.8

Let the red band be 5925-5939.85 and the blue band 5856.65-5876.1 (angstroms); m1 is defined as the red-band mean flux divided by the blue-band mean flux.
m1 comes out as 1.03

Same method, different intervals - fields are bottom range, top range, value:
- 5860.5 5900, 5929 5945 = 1.08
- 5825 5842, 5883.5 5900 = 0.82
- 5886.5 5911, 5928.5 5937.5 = 1.17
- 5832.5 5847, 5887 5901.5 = 0.80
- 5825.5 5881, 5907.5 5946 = 0.99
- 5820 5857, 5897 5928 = 0.94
